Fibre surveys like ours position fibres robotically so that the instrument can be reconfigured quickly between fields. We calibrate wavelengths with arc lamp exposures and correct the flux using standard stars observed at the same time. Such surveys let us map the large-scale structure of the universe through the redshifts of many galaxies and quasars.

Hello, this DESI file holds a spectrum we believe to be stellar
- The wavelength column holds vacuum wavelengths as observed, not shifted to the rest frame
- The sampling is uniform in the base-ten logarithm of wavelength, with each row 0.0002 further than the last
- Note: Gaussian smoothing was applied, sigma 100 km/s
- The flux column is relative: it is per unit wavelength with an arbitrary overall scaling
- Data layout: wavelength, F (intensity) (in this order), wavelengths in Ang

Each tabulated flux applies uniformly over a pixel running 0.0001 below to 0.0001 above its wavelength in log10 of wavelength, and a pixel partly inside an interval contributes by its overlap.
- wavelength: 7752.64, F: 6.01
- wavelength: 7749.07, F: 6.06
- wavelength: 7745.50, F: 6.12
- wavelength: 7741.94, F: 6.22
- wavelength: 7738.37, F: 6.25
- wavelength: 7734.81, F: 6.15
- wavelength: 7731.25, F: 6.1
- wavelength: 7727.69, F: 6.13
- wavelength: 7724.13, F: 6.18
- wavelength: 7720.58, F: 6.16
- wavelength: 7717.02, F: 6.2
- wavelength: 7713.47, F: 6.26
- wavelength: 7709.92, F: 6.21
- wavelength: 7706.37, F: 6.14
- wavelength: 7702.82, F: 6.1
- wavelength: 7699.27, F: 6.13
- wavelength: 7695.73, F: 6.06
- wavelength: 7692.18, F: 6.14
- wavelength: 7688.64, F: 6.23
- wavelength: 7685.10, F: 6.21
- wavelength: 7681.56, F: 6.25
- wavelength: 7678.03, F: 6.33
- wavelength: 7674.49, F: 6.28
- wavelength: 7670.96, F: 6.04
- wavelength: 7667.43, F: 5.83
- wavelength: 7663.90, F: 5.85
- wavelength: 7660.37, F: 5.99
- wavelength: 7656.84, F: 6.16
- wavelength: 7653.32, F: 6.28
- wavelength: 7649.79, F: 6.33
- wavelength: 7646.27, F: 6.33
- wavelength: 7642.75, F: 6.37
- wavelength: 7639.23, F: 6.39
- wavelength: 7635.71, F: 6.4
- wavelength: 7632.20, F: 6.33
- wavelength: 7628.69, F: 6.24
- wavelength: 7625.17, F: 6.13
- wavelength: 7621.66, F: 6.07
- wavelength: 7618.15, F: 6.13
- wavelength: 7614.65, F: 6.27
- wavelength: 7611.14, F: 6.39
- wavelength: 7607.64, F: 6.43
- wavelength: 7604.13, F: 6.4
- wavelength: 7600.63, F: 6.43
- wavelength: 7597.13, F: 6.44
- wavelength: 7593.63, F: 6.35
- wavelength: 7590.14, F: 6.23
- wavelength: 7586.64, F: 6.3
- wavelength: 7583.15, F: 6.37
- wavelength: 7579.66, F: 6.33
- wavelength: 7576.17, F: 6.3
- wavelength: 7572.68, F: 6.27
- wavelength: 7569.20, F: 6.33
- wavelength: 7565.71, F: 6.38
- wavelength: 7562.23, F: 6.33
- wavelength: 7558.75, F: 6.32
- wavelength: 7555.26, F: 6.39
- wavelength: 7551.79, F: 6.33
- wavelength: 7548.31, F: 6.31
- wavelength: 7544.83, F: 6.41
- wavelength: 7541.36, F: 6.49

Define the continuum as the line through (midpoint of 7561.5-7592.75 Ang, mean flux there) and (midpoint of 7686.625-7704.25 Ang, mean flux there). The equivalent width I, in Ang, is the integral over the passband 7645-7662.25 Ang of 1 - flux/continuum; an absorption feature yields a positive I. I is 0.0 Ang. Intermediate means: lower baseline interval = 6.32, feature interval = 6.21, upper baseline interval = 6.13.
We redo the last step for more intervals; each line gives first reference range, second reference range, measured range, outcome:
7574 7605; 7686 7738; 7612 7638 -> 0.2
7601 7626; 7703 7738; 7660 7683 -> 0.5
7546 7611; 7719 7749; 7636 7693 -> 0.5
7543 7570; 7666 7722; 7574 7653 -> -0.5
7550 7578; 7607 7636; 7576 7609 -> -0.4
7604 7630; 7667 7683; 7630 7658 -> -0.5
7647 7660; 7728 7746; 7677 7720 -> 0.1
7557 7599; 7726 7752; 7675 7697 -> 0.0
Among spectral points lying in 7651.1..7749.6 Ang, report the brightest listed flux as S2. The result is 6.33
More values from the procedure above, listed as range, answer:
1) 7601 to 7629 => 6.43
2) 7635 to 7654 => 6.4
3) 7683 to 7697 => 6.23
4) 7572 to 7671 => 6.44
